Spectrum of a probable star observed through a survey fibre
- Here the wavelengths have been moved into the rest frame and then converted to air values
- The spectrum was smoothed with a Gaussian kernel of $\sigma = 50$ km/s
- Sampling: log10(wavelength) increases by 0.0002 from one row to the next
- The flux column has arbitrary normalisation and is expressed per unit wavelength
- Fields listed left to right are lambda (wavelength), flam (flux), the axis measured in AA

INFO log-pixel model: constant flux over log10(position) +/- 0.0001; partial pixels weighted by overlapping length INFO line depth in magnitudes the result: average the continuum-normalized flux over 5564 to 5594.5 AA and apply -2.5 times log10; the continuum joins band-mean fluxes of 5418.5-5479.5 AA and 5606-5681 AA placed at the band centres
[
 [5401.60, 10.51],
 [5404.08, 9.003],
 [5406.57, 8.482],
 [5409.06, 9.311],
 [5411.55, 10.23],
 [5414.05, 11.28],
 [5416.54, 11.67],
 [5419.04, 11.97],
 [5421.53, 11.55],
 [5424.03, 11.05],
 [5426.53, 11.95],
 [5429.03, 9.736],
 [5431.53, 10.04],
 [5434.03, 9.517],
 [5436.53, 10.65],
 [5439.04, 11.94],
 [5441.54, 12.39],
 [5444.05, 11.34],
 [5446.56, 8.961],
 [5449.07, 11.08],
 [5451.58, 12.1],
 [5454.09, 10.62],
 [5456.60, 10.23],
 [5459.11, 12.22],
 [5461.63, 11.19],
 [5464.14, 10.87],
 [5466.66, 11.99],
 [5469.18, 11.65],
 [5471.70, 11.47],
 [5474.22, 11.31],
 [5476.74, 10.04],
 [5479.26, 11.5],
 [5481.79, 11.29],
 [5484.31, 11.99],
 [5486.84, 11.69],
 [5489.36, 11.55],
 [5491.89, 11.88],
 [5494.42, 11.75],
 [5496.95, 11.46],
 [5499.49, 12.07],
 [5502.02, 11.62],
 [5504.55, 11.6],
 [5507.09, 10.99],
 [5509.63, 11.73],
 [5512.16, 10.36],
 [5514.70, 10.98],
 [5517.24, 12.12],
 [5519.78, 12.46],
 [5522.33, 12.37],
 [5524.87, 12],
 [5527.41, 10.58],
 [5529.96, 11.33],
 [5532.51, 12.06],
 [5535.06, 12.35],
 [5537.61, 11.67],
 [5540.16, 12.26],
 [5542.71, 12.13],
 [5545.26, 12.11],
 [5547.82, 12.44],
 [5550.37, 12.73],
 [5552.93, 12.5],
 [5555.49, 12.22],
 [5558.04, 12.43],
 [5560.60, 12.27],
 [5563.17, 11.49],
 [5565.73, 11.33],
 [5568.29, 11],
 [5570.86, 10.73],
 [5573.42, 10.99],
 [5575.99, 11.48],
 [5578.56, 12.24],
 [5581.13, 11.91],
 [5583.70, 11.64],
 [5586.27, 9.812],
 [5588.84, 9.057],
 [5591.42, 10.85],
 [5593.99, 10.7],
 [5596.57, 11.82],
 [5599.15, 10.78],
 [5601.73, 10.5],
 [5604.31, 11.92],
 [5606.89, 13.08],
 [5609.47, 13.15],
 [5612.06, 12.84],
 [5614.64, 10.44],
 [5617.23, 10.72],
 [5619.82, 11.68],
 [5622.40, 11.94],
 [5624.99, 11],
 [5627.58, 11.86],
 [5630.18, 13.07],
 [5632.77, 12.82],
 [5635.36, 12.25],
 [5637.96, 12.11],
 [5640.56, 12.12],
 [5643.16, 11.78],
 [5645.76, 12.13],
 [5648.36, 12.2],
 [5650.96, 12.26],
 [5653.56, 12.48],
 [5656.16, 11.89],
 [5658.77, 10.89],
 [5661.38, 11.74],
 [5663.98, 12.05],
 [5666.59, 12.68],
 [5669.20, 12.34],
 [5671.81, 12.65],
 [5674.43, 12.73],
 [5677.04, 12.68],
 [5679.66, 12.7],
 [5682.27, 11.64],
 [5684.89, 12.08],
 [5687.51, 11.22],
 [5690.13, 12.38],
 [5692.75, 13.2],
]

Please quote 0.08 mag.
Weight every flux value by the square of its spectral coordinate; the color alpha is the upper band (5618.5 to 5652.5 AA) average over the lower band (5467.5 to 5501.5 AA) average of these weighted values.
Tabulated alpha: 1.11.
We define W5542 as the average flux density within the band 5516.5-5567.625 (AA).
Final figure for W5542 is 12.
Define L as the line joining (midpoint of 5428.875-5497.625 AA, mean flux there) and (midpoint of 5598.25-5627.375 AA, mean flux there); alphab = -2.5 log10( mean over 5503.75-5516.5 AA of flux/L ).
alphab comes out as 0.017 mag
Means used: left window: 11.2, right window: 11.7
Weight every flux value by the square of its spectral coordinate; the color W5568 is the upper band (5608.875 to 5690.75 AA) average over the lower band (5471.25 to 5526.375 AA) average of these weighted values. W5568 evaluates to 1.10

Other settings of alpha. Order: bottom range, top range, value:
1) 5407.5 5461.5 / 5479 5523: 1.09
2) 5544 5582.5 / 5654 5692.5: 1.07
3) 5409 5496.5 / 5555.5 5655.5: 1.10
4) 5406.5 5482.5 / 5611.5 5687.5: 1.18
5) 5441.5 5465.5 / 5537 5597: 1.09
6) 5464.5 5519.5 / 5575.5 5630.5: 1.04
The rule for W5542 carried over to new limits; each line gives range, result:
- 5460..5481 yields 11.3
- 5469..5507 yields 11.5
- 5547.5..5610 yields 11.5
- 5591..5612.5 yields 11.7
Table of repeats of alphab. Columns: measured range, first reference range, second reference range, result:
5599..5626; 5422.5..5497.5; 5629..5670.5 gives 0.03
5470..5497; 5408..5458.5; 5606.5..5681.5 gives -0.02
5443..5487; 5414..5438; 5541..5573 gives 0.00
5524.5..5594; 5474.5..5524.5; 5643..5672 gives 0.01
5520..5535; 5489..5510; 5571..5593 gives -0.03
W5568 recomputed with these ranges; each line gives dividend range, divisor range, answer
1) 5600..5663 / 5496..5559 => 1.05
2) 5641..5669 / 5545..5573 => 1.05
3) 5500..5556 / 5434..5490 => 1.08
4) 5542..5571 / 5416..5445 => 1.13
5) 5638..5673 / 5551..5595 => 1.10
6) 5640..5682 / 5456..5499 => 1.14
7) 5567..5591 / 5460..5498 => 0.99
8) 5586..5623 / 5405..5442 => 1.13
